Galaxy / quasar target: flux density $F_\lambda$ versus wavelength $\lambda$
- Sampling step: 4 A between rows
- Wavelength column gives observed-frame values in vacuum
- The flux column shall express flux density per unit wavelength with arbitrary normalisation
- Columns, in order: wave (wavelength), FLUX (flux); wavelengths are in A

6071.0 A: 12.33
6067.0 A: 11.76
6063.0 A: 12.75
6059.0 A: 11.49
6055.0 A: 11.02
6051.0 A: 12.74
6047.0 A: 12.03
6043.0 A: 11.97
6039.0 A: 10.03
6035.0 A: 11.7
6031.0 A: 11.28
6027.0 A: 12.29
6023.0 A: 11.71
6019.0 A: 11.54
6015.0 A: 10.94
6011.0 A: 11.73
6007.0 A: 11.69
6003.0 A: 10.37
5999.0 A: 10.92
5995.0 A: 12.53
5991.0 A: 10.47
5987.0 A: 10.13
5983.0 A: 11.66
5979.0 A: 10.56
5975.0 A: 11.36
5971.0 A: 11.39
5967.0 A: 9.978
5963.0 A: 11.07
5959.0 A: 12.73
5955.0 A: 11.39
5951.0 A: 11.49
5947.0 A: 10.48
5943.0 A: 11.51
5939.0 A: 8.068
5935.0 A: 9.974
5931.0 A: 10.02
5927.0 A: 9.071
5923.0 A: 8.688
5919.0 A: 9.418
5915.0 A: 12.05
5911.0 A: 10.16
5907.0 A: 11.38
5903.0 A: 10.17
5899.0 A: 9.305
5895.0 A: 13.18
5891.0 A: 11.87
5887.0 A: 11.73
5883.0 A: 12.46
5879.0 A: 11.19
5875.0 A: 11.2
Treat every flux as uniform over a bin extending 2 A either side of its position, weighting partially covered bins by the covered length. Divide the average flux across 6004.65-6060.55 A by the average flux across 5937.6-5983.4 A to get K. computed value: 1.05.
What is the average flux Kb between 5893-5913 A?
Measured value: 10.8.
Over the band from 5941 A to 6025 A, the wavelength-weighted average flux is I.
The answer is 11.2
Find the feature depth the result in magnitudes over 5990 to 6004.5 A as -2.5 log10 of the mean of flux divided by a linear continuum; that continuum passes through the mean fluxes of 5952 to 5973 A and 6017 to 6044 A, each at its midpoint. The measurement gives 0.03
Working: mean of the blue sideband 11.3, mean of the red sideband 11.5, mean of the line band 11.1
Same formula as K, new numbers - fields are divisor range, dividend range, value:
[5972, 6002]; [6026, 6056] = 1.05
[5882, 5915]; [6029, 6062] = 1.02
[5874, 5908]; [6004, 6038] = 1.01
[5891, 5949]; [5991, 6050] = 1.11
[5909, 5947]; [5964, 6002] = 1.11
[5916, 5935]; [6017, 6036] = 1.23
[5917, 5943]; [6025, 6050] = 1.24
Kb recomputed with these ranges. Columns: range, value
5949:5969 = 11.3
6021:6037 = 11.7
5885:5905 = 11.3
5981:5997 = 11.2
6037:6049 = 11.3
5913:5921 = 10.7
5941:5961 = 11.5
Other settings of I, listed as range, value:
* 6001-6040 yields 11.4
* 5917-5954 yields 9.9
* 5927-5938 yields 9.65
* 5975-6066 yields 11.4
